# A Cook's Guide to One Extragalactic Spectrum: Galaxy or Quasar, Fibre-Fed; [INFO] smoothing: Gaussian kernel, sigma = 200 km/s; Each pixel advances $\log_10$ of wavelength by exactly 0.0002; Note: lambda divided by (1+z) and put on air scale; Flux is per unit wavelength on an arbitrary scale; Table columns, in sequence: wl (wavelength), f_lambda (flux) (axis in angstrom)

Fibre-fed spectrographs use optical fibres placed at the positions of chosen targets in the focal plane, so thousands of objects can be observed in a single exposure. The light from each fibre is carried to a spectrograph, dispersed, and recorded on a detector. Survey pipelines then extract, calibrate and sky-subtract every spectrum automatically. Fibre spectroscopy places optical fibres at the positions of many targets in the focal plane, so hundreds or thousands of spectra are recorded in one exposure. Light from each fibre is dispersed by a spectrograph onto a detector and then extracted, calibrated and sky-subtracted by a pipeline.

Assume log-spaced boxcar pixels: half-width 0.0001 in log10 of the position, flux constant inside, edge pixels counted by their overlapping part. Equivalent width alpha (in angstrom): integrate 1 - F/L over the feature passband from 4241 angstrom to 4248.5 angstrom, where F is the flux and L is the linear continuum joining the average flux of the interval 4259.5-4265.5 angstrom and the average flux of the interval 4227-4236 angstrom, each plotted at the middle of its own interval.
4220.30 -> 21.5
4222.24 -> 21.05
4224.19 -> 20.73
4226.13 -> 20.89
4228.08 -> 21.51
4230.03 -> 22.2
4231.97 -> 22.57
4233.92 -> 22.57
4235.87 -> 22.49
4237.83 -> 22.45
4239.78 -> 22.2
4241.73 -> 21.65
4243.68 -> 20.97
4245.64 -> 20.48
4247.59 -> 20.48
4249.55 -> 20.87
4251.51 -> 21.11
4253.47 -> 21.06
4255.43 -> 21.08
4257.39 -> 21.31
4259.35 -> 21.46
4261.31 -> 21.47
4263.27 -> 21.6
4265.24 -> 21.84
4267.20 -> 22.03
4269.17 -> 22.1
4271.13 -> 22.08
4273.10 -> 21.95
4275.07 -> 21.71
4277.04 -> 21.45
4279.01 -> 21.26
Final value 0.4 angstrom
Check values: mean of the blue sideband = 22.2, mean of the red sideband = 21.6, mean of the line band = 20.9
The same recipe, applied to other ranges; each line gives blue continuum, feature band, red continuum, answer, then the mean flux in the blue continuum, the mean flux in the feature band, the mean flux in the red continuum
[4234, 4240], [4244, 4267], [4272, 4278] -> 0.9 angstrom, 22.4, 21.2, 21.7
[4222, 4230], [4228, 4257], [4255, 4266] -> -0.4 angstrom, 21.2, 21.6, 21.5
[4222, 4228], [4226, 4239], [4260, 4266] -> -0.7 angstrom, 21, 22.2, 21.6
